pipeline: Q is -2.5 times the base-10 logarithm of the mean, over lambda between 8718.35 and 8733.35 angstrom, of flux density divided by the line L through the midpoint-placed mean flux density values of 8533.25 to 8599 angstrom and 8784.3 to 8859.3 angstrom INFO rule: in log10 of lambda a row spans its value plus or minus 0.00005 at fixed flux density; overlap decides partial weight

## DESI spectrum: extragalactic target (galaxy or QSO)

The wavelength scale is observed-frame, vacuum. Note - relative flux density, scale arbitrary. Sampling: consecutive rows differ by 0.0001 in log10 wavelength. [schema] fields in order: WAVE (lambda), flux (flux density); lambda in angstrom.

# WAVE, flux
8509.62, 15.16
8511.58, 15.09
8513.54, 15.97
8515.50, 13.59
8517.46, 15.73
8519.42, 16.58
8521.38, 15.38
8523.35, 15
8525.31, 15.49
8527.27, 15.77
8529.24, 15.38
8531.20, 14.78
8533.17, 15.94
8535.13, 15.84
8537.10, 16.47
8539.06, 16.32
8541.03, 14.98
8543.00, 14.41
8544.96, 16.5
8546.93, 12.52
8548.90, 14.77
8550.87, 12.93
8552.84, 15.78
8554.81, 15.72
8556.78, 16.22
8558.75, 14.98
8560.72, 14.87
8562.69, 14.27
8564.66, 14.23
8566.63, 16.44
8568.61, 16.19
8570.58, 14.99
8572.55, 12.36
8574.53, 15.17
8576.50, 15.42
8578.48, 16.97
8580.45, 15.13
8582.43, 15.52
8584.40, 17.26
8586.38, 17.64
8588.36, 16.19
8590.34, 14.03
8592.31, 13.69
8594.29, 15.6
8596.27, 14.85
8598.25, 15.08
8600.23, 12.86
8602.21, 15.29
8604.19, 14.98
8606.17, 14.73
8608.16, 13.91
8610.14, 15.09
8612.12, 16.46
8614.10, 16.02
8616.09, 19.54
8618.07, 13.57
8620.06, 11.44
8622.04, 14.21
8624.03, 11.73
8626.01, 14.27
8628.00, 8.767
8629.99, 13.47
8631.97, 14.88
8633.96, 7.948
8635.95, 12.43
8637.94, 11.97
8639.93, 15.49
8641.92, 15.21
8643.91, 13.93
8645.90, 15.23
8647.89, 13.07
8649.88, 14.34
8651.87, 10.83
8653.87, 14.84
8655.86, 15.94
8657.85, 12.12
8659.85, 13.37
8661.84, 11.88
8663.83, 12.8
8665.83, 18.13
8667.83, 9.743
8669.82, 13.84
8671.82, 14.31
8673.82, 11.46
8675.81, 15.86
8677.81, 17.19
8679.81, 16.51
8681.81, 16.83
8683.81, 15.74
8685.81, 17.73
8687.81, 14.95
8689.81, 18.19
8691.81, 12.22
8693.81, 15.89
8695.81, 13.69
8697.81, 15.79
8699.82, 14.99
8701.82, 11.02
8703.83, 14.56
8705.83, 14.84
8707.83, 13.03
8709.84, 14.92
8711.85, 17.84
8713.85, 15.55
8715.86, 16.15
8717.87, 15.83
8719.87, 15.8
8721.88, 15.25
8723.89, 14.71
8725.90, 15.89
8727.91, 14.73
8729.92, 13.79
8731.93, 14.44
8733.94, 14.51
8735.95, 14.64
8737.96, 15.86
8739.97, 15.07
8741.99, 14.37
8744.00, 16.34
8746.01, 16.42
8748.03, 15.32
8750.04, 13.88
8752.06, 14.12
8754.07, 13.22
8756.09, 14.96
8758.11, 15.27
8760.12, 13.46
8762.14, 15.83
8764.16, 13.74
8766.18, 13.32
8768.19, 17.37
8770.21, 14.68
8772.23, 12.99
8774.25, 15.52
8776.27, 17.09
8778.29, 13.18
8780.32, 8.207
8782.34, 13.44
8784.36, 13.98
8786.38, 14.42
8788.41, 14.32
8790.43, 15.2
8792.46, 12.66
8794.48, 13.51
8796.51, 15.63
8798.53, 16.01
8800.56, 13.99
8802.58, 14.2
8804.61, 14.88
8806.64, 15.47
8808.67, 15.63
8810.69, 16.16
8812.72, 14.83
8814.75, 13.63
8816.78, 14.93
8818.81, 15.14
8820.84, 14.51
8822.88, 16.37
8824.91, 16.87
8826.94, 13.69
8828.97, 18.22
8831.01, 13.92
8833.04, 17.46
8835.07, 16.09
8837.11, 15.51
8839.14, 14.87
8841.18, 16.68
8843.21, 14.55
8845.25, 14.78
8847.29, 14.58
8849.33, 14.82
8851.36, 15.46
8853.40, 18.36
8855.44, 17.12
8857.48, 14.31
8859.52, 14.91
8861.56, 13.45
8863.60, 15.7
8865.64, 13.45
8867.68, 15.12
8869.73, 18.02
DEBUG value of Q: 0.02 mag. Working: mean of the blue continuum 15.3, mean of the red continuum 15.2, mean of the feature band 15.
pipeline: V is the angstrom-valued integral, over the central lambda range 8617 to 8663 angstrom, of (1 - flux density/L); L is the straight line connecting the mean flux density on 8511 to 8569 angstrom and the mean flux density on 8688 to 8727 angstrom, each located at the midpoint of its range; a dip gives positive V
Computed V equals 6.2 angstrom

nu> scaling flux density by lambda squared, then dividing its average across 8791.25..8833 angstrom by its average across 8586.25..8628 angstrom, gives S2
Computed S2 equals 1.08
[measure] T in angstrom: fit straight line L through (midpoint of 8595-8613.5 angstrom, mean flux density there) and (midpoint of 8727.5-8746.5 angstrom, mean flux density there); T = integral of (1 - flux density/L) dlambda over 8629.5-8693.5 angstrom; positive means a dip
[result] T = 3.2 angstrom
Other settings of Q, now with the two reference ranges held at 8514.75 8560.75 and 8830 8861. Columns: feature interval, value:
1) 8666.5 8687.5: 0.03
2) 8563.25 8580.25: 0.01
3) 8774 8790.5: 0.13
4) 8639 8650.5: 0.06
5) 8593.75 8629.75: 0.07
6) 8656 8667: 0.12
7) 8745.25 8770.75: 0.05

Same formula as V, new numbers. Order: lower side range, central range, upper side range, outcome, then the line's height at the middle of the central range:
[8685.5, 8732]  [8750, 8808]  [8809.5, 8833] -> 3.6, 15.3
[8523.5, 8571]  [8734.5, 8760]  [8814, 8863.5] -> 0.8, 15.4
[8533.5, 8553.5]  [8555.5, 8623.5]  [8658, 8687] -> -1.1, 14.9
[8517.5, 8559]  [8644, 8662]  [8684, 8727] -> 1.9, 15.2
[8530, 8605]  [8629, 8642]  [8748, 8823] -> 1.8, 15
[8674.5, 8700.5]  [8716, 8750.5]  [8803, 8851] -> 1.1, 15.6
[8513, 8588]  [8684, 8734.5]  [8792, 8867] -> 0.7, 15.3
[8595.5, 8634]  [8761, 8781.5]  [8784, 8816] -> 0.6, 14.6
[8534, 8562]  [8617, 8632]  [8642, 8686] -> 2.0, 14.6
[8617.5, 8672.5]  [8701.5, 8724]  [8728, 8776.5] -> -1.4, 14.2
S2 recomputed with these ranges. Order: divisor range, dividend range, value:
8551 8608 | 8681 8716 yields 1.03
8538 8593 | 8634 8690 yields 0.96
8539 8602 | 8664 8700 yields 1.03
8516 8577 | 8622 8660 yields 0.89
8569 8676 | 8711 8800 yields 1.07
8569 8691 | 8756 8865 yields 1.07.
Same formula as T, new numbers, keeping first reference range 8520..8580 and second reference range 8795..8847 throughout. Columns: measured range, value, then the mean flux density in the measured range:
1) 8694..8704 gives 0.8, 14.1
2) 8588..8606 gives 0.7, 14.7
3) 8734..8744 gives 0.1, 15.1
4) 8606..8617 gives -0.6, 16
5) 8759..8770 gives 0.4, 14.8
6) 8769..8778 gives 0.2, 15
